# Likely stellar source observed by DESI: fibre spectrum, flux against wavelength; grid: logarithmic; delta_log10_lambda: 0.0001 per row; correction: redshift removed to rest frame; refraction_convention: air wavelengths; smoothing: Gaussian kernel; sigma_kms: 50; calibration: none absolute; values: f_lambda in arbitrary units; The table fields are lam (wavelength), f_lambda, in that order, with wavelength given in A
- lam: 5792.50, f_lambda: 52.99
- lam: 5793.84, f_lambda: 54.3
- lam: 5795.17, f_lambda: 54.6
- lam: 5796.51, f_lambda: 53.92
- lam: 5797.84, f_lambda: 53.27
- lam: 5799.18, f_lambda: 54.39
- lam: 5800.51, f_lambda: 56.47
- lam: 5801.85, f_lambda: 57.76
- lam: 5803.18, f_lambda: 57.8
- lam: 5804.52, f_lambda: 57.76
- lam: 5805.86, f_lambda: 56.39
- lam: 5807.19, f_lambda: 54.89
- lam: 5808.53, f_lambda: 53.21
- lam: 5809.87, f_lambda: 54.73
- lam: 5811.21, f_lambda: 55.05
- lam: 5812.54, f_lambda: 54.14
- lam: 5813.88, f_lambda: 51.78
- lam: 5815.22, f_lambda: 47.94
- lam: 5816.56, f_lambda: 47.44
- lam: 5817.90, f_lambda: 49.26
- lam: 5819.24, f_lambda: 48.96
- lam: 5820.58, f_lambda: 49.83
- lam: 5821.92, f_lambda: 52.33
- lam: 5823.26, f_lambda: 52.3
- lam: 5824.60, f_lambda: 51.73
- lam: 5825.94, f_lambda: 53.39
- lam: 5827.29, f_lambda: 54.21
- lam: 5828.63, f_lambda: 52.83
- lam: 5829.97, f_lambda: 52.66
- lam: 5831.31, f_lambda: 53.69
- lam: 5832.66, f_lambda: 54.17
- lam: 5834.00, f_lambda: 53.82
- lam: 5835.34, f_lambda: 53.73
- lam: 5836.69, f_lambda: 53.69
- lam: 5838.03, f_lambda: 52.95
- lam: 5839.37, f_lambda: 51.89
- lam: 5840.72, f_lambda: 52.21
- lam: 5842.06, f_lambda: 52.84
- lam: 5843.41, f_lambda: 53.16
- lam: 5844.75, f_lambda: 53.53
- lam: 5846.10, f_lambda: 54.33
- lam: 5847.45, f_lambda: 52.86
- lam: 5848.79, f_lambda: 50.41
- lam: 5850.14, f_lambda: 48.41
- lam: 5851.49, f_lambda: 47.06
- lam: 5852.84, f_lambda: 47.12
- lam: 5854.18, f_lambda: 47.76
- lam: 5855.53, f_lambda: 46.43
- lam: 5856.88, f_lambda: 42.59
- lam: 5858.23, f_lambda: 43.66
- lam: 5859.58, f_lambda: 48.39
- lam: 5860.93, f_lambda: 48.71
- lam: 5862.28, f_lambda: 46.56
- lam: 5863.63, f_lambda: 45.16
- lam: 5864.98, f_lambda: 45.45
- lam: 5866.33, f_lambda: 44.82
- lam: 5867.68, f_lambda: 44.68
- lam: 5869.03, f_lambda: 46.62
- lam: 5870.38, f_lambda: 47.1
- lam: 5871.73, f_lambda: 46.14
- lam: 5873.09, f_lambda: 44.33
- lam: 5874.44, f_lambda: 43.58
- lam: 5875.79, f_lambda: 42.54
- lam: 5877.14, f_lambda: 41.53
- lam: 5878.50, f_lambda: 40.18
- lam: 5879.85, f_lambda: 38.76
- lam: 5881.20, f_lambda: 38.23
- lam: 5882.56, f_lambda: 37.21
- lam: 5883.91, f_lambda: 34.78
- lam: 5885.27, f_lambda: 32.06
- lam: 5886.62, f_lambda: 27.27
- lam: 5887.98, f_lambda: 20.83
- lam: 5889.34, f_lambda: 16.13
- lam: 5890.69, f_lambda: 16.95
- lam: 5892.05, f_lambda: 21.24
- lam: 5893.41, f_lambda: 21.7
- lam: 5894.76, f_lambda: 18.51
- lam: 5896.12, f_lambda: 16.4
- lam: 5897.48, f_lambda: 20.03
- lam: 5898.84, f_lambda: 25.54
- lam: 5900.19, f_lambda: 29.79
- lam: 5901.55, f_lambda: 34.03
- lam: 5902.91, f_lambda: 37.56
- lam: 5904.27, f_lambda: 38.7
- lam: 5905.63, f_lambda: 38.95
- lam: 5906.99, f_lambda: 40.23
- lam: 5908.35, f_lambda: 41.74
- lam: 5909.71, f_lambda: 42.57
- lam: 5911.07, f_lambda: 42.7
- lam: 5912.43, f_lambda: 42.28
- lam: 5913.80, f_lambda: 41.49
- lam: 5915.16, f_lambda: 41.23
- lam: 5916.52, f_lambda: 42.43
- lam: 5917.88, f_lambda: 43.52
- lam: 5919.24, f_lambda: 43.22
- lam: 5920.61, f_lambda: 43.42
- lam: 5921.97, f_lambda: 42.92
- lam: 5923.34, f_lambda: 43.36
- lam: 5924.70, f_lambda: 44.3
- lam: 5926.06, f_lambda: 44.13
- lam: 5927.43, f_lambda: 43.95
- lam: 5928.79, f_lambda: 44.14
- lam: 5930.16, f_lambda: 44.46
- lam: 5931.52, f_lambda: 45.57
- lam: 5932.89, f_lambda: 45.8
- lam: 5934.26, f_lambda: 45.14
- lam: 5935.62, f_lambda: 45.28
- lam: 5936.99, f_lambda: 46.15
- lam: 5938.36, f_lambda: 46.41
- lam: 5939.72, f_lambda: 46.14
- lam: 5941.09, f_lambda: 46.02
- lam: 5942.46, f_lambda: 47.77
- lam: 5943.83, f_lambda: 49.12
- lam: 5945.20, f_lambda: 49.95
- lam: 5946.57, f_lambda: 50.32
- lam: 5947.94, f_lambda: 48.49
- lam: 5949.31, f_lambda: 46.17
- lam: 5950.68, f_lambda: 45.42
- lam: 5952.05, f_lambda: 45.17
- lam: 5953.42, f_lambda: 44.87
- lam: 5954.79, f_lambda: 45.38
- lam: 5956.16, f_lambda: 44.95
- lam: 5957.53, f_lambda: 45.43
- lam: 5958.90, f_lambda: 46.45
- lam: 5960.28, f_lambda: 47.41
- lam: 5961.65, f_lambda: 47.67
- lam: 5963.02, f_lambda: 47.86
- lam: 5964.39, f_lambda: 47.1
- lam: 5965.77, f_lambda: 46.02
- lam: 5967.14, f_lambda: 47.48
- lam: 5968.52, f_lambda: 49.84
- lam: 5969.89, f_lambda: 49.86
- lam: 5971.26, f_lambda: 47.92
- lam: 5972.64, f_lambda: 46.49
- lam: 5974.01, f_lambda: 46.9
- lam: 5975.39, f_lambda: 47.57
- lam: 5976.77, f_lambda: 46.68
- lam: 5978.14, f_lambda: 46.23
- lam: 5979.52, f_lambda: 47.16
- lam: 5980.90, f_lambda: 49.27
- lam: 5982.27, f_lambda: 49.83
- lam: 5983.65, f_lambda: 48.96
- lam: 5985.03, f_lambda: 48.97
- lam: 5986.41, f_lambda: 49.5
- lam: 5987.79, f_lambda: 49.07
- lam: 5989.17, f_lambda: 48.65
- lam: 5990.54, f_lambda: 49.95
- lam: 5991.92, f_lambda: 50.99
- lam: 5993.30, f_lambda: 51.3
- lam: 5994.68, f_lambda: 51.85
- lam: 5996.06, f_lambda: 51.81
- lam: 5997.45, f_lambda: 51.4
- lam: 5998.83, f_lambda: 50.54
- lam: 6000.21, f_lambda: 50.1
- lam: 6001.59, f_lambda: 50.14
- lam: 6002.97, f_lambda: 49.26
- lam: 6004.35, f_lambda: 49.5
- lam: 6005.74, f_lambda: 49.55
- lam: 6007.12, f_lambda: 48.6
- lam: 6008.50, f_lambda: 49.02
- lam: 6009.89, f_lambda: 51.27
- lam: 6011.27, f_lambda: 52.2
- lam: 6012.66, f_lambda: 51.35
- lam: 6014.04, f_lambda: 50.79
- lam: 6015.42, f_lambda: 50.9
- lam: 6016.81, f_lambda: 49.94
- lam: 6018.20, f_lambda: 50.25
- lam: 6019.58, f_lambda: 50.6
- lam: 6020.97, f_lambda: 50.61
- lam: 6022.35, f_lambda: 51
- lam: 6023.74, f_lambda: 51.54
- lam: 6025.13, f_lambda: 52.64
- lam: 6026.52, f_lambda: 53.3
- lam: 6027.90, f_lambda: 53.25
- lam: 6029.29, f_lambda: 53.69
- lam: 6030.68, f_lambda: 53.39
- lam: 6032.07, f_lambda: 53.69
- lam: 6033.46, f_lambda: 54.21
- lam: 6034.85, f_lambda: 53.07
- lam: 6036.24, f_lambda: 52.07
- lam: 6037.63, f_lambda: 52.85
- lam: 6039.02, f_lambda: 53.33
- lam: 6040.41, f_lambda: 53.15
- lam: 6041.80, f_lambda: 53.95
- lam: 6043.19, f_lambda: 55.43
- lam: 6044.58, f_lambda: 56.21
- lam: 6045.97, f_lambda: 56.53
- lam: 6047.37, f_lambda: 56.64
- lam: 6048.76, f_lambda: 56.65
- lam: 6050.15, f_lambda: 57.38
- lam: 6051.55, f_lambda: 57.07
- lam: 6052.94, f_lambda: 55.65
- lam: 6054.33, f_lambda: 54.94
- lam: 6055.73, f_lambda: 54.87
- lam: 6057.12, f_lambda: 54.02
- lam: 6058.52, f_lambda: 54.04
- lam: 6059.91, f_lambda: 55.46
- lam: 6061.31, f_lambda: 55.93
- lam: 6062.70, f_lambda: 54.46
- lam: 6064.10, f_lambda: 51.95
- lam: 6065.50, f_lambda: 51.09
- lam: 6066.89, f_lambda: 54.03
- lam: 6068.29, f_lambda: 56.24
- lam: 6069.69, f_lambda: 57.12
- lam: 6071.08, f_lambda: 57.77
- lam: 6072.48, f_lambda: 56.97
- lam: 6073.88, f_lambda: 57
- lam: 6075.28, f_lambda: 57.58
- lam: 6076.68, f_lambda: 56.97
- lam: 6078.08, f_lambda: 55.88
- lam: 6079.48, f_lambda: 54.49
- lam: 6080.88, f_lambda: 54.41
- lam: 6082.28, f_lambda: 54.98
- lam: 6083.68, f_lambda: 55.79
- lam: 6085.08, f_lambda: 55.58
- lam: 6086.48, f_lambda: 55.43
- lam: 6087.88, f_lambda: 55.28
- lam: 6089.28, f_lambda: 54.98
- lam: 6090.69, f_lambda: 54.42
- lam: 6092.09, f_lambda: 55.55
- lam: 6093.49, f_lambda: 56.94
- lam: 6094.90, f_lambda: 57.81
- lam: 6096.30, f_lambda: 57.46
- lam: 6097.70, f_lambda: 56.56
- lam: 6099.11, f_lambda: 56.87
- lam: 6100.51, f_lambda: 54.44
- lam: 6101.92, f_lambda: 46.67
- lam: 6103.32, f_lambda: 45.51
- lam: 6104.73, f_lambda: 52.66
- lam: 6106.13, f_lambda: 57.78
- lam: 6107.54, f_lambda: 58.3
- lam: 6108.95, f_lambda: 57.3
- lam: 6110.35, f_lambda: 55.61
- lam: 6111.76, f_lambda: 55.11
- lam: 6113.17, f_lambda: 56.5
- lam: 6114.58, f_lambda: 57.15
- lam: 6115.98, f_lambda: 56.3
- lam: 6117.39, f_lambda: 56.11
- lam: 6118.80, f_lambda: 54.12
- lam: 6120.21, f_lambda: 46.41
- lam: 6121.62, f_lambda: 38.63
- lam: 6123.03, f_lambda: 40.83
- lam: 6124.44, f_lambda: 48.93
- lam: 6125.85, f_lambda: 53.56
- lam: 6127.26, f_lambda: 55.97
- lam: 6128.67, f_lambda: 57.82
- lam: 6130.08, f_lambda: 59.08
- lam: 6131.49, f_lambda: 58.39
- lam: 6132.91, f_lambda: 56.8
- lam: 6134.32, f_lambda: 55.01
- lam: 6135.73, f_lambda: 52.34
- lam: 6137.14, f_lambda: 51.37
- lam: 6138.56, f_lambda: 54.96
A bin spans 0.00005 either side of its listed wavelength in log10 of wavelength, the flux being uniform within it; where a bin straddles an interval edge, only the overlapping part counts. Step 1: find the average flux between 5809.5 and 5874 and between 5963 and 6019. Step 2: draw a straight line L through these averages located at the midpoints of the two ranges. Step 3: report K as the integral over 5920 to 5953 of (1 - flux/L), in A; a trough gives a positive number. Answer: 2.5 A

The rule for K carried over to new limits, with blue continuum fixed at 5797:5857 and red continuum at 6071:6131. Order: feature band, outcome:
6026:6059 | -0.3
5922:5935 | 2.1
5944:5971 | 3.1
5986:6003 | 1.0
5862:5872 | 1.3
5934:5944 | 1.3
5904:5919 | 3.2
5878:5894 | 7.3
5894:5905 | 5.3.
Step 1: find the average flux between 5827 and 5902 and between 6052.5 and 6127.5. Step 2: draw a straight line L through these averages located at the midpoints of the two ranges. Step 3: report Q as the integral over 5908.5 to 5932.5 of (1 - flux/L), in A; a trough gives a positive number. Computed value 0.9 A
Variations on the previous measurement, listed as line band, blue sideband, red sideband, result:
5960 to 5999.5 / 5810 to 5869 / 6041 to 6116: 3.35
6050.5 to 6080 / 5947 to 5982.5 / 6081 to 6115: -1.26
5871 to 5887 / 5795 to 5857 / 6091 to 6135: 4.13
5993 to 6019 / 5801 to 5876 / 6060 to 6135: 1.30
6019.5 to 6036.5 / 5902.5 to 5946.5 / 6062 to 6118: -0.52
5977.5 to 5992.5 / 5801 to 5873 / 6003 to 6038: 0.71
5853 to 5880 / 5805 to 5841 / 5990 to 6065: 3.95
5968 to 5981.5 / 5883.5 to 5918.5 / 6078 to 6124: -2.63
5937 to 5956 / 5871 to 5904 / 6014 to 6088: -3.57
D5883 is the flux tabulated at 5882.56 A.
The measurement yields 37.21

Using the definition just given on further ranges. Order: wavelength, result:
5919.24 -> 43.22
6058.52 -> 54.04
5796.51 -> 53.92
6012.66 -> 51.35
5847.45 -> 52.86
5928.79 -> 44.14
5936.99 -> 46.15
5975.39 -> 47.57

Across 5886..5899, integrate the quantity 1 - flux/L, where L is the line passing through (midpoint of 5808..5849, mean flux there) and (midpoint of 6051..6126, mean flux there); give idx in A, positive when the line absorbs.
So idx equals 8.03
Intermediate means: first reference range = 52.4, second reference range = 54.4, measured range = 20.2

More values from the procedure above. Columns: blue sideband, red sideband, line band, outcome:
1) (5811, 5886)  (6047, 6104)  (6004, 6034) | 1.1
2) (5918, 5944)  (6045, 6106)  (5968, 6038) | -0.4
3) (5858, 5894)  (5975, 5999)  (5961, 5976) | -0.1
